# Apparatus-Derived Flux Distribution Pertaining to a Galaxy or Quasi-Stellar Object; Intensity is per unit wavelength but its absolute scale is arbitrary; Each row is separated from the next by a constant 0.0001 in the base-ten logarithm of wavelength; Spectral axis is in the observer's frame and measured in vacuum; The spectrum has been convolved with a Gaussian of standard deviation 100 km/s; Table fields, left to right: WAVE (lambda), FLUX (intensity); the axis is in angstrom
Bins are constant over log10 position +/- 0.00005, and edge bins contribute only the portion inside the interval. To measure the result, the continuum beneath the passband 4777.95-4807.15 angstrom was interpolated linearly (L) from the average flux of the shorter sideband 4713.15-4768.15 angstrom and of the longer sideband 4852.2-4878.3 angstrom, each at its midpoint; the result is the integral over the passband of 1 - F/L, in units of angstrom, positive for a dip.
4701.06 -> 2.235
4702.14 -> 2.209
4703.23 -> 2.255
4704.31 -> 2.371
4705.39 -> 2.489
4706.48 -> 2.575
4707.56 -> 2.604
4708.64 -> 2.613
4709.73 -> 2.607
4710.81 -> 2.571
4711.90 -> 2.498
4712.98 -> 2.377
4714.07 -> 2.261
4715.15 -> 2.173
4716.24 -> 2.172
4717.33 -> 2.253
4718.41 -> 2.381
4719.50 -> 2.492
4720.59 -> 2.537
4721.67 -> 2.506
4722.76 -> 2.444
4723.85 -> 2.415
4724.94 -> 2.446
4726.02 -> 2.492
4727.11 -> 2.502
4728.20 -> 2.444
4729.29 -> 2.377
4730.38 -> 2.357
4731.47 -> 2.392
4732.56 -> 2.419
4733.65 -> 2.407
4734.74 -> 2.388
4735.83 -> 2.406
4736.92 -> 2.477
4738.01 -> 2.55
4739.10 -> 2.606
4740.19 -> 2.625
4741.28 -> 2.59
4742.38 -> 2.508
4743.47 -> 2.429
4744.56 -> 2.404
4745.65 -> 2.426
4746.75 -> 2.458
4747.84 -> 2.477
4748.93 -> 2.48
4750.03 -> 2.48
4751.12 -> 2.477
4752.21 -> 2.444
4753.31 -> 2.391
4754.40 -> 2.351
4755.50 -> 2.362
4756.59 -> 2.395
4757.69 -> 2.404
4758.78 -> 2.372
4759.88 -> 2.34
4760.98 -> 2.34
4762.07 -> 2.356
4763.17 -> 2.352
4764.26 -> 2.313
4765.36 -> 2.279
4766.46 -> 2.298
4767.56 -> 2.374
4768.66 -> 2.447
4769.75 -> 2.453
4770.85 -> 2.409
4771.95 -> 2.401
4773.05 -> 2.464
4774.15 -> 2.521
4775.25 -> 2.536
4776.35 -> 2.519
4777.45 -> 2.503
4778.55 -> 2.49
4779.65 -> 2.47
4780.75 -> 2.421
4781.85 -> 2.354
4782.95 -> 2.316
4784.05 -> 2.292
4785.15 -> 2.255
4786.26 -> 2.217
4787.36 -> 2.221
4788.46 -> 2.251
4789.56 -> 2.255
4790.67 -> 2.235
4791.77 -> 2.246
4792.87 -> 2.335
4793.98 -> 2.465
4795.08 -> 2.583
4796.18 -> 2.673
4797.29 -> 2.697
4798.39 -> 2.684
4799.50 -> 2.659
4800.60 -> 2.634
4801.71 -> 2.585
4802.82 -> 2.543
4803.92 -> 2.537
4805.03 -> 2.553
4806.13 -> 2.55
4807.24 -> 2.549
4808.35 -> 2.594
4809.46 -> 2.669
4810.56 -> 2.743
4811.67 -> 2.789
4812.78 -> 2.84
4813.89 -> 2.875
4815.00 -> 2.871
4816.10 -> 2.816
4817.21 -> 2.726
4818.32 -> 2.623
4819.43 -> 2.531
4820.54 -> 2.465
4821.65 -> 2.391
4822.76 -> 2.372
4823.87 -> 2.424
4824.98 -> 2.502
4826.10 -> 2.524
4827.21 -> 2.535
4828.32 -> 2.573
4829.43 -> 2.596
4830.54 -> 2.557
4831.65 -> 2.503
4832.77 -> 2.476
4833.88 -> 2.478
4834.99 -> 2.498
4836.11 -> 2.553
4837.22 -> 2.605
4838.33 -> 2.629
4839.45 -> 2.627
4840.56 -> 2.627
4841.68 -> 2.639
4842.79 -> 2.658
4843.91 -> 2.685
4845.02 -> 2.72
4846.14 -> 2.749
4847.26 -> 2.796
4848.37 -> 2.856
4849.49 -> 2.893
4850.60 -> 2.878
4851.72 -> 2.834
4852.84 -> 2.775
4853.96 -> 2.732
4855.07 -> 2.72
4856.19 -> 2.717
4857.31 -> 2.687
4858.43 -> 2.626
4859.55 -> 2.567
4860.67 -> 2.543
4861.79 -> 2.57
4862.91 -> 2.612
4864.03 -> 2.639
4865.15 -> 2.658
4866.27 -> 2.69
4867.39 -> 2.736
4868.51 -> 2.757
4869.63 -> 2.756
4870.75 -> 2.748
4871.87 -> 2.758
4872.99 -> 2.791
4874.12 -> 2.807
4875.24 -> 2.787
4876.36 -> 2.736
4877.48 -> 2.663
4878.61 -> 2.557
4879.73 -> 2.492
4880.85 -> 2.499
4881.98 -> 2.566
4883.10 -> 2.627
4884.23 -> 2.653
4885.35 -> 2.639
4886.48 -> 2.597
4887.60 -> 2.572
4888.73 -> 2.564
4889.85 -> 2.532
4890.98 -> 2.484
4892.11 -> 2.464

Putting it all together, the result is 1.0 angstrom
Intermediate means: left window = 2.41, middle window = 2.45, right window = 2.7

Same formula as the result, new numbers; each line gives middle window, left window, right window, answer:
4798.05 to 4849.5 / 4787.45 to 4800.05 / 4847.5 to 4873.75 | -1.0 angstrom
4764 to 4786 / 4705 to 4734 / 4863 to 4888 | 1.0 angstrom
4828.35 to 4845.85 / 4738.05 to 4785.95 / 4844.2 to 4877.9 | 0.4 angstrom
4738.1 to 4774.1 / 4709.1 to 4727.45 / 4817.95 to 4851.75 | 0.8 angstrom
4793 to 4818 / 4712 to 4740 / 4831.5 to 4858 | -0.6 angstrom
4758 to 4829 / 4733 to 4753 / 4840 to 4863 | 2.7 angstrom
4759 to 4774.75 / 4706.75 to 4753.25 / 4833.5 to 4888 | 0.8 angstrom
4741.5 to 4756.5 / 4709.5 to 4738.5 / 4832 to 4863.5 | 0.2 angstrom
